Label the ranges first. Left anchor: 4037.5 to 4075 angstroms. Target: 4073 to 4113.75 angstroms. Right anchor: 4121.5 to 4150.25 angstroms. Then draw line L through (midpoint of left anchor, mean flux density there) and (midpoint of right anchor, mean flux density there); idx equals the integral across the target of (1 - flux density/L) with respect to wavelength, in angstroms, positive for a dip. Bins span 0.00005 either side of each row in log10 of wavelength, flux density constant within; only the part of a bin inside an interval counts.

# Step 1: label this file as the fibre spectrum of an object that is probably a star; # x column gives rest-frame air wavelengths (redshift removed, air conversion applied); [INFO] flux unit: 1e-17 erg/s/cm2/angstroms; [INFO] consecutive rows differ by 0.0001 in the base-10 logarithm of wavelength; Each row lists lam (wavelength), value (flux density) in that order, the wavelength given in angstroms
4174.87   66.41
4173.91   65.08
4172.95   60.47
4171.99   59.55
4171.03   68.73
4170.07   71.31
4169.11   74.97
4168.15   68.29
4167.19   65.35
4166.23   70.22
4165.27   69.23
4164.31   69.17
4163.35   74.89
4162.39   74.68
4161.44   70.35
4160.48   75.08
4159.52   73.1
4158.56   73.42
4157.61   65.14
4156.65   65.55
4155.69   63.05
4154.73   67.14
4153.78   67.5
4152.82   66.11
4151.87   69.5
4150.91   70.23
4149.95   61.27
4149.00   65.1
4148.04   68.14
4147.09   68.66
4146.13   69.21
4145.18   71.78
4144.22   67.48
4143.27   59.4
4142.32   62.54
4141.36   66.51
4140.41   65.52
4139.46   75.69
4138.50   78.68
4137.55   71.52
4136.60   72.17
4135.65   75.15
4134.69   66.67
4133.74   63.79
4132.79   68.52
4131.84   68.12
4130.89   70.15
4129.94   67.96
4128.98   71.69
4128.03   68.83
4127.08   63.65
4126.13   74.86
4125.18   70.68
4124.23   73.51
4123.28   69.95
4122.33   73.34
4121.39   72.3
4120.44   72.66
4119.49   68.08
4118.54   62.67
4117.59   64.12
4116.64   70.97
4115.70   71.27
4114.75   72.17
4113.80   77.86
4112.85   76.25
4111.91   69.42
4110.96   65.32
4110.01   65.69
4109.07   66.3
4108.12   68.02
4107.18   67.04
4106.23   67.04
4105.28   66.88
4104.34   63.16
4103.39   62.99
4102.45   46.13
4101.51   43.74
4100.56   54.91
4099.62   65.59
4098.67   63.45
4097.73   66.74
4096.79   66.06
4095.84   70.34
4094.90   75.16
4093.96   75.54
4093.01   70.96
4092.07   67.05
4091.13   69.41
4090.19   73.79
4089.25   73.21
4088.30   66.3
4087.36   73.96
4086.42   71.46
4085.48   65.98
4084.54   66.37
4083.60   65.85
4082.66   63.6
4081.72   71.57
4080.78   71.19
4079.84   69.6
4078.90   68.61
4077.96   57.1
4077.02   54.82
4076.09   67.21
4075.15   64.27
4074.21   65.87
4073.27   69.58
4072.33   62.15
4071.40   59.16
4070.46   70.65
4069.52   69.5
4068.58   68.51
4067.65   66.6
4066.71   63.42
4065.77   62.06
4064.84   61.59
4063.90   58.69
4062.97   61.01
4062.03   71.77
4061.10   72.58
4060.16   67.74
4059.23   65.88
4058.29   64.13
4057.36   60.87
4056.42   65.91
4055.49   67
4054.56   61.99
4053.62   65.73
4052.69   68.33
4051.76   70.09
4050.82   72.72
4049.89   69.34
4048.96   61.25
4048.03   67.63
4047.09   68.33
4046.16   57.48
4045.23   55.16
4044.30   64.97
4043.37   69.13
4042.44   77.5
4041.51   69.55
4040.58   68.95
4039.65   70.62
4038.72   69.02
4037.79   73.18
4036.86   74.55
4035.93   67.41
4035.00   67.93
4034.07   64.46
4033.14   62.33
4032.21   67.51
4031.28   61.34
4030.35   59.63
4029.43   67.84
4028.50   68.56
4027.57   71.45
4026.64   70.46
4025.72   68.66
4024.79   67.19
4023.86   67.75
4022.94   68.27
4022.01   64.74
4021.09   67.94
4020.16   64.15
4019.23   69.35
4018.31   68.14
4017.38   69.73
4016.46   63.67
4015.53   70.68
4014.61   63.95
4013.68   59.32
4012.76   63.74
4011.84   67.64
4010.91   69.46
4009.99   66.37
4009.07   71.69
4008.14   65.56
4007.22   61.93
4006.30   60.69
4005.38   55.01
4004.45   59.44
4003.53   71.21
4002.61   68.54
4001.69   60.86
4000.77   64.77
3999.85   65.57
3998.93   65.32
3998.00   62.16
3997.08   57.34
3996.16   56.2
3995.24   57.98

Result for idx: 0.71 angstroms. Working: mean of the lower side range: 66.3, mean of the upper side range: 69.1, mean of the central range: 66.5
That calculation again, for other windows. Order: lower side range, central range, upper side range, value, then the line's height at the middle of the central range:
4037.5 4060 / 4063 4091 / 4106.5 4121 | 0.7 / 67.8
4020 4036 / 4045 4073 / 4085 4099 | 1.2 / 68.2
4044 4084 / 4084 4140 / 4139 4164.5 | -1.2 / 67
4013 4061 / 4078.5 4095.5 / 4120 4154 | -0.5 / 68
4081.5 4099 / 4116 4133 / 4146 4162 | -0.2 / 68.7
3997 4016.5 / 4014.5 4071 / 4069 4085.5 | -1.5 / 65.1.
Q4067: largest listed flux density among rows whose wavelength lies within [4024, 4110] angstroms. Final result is 77.5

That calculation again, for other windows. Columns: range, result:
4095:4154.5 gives 78.68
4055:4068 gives 72.58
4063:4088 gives 73.96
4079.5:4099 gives 75.54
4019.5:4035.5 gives 71.45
